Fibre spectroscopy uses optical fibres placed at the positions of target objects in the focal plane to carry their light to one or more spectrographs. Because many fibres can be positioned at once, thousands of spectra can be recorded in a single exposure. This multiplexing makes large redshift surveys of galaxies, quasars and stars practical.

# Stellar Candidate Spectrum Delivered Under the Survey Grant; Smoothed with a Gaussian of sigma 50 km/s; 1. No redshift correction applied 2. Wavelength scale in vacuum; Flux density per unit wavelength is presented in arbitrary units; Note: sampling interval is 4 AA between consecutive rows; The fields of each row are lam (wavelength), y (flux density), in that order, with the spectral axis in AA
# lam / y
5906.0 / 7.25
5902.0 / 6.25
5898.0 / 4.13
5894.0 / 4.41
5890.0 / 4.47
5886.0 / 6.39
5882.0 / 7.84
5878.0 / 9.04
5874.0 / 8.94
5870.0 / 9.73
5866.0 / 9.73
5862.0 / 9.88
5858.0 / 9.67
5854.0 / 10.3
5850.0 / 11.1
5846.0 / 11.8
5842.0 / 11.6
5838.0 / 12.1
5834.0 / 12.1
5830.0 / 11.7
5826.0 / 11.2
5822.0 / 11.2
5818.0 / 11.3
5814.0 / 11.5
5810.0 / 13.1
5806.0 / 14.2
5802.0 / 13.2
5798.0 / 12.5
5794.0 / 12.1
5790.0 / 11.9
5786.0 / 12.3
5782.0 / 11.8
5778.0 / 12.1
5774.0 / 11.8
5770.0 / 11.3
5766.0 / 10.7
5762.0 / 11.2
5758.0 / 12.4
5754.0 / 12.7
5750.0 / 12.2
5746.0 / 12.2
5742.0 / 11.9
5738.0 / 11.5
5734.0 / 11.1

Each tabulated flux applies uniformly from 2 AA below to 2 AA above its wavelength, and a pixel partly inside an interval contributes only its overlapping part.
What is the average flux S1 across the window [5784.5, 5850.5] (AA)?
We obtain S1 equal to 12.1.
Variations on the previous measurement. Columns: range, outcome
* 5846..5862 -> 10.5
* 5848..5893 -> 8.73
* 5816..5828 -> 11.2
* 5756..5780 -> 11.6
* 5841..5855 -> 11.2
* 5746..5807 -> 12.1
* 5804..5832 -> 12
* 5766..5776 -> 11.4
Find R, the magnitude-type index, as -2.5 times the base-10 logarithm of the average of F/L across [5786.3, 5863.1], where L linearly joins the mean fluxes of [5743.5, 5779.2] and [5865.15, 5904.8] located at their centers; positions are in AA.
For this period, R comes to -0.25 mag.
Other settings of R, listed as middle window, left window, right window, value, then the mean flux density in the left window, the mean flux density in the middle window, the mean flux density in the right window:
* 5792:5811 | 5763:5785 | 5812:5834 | -0.13 mag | 11.6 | 13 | 11.4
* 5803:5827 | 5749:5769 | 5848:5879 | -0.13 mag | 11.8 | 12.2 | 9.82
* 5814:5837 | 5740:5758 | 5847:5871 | -0.07 mag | 12.3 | 11.5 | 10.2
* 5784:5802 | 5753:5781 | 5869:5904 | -0.16 mag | 11.7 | 12.3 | 6.72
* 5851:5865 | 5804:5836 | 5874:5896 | -0.13 mag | 12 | 10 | 6.66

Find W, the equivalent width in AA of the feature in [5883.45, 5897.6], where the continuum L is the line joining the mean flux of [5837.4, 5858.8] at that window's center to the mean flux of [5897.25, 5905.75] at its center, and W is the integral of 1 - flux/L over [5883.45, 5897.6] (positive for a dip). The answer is 3.7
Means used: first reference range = 11.1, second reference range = 5.77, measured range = 5.09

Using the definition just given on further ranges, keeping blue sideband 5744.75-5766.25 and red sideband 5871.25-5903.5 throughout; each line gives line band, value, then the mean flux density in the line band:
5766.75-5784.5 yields -0.9 AA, 11.7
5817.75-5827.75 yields -2.2 AA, 11.2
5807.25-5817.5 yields -2.8 AA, 12.3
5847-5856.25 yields -3.2 AA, 10.8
